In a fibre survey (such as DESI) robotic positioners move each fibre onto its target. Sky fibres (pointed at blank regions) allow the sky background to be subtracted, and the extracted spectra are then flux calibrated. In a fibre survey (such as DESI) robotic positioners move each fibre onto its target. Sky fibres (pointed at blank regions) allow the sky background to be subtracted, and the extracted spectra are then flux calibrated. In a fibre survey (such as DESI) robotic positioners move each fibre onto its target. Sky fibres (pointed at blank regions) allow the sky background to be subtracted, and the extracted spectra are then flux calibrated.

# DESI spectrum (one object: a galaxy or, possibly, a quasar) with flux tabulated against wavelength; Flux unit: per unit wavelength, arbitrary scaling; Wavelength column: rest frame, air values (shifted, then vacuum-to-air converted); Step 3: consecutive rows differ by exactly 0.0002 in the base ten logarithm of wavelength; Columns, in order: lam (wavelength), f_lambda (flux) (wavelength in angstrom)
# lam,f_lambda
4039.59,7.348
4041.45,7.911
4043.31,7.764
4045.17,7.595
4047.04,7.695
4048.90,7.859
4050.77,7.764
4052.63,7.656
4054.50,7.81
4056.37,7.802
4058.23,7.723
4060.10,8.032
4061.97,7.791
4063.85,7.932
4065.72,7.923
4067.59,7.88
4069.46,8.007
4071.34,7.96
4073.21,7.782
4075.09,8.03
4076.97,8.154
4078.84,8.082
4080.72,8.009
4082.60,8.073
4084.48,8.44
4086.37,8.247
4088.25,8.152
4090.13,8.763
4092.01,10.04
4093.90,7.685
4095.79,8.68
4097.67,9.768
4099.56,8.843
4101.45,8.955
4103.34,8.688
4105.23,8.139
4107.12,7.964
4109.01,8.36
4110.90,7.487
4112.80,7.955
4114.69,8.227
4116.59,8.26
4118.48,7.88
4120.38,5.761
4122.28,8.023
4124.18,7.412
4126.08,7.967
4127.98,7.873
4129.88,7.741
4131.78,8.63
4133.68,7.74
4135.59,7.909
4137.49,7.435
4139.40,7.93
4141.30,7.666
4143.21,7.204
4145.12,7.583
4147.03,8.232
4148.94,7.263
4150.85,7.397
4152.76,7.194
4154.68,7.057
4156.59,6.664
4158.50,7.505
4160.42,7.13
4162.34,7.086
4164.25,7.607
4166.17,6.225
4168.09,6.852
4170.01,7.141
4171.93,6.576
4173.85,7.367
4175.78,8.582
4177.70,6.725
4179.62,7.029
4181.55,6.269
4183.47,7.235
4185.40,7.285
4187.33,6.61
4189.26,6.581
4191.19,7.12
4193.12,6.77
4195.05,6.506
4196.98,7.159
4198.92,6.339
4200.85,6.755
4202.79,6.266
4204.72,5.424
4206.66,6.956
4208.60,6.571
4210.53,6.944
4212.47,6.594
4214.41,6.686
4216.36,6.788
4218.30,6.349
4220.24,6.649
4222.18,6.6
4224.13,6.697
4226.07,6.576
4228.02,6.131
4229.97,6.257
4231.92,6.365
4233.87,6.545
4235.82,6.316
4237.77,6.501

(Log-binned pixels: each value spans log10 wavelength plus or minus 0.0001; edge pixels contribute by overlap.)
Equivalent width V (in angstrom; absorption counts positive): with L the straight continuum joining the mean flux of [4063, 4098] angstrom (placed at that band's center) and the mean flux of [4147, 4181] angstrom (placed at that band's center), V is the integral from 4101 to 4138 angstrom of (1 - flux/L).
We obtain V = -0.7 angstrom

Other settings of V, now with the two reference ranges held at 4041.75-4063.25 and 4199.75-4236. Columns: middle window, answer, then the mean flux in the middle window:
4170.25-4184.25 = -0.6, 7.11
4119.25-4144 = -1.6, 7.64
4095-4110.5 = -2.6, 8.64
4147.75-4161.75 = -0.4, 7.19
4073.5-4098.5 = -3.1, 8.45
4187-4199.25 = -0.1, 6.75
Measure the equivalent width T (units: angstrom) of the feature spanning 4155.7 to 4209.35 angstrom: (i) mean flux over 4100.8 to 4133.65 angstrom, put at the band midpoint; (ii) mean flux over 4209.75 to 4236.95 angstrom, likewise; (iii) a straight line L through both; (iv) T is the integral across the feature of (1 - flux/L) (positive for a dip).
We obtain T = 1.6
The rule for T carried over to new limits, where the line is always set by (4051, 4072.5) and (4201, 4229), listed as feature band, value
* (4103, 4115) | -1.0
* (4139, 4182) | -1.4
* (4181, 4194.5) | -0.2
